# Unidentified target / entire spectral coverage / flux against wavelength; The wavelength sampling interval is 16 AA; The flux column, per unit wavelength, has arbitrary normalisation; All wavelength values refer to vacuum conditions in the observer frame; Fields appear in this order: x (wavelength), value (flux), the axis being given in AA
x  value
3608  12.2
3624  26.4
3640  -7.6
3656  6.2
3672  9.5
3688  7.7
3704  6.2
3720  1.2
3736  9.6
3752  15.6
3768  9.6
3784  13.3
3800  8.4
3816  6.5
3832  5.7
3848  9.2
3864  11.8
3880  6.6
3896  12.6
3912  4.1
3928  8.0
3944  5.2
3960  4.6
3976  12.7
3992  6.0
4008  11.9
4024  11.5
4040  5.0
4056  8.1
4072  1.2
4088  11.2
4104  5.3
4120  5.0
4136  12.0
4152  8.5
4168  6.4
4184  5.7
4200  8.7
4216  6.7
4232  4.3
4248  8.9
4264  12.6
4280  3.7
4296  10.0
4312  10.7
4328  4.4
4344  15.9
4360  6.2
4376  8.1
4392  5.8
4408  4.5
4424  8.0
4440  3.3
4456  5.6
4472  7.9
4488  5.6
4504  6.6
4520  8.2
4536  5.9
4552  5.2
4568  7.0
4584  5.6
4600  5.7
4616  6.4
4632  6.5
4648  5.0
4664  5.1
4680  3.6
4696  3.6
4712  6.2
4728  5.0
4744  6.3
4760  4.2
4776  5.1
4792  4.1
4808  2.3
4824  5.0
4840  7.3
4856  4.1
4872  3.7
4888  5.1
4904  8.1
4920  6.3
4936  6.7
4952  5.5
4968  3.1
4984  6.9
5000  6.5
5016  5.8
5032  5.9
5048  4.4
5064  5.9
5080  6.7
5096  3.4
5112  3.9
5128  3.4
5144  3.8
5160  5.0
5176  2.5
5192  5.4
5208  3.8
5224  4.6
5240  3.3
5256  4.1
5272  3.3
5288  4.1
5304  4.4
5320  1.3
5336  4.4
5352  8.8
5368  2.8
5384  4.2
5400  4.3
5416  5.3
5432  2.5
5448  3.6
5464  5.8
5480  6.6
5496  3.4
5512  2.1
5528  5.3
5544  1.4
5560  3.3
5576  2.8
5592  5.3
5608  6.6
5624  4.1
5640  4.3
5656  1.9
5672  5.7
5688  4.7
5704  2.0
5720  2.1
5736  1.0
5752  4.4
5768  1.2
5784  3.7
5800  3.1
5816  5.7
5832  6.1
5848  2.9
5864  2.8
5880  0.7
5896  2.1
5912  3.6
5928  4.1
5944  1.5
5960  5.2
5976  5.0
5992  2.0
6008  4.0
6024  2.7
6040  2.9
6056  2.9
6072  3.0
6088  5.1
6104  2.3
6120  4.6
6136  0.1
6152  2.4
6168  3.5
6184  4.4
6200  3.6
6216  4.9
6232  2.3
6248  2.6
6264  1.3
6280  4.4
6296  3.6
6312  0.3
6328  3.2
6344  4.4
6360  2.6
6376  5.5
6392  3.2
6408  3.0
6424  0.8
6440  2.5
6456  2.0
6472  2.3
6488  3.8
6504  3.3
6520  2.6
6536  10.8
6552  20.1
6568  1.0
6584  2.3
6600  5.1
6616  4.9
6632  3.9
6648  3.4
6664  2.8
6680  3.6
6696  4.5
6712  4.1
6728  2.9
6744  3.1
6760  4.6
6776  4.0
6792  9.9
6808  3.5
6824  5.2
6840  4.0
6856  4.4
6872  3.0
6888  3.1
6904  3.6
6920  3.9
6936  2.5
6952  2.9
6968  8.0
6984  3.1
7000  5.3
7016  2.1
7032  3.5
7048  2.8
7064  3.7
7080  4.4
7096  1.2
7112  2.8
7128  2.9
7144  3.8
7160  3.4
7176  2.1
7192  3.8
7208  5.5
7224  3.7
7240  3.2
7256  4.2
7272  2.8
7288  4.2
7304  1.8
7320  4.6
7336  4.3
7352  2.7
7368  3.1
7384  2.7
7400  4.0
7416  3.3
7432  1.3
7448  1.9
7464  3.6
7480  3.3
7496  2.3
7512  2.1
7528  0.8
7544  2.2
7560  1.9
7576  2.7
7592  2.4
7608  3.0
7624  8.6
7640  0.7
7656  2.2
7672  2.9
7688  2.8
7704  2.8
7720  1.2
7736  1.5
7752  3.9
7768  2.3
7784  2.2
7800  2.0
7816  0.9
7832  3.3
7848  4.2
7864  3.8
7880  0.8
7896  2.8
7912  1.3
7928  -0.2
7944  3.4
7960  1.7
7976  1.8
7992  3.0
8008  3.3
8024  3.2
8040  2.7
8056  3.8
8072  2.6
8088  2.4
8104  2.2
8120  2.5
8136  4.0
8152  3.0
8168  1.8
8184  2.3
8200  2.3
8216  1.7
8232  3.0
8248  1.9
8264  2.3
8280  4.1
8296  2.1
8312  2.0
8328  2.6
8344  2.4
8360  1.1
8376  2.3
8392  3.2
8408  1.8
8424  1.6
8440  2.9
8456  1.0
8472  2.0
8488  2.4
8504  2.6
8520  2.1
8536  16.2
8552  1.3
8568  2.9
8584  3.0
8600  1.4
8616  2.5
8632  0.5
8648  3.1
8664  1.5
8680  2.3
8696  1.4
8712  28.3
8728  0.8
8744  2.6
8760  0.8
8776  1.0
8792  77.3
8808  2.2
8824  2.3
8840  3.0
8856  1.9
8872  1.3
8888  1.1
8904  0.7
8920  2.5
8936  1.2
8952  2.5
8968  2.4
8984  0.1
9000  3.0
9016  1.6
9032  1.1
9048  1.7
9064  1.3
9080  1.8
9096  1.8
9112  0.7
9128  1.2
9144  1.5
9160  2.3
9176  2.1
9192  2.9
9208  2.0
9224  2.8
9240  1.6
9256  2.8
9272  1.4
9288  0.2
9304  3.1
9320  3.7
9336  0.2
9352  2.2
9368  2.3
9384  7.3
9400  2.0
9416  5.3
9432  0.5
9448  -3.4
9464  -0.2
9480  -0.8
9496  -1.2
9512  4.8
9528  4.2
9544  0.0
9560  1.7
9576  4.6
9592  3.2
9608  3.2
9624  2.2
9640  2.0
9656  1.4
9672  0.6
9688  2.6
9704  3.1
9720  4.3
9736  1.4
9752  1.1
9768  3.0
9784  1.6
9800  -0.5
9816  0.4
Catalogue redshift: 0.756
